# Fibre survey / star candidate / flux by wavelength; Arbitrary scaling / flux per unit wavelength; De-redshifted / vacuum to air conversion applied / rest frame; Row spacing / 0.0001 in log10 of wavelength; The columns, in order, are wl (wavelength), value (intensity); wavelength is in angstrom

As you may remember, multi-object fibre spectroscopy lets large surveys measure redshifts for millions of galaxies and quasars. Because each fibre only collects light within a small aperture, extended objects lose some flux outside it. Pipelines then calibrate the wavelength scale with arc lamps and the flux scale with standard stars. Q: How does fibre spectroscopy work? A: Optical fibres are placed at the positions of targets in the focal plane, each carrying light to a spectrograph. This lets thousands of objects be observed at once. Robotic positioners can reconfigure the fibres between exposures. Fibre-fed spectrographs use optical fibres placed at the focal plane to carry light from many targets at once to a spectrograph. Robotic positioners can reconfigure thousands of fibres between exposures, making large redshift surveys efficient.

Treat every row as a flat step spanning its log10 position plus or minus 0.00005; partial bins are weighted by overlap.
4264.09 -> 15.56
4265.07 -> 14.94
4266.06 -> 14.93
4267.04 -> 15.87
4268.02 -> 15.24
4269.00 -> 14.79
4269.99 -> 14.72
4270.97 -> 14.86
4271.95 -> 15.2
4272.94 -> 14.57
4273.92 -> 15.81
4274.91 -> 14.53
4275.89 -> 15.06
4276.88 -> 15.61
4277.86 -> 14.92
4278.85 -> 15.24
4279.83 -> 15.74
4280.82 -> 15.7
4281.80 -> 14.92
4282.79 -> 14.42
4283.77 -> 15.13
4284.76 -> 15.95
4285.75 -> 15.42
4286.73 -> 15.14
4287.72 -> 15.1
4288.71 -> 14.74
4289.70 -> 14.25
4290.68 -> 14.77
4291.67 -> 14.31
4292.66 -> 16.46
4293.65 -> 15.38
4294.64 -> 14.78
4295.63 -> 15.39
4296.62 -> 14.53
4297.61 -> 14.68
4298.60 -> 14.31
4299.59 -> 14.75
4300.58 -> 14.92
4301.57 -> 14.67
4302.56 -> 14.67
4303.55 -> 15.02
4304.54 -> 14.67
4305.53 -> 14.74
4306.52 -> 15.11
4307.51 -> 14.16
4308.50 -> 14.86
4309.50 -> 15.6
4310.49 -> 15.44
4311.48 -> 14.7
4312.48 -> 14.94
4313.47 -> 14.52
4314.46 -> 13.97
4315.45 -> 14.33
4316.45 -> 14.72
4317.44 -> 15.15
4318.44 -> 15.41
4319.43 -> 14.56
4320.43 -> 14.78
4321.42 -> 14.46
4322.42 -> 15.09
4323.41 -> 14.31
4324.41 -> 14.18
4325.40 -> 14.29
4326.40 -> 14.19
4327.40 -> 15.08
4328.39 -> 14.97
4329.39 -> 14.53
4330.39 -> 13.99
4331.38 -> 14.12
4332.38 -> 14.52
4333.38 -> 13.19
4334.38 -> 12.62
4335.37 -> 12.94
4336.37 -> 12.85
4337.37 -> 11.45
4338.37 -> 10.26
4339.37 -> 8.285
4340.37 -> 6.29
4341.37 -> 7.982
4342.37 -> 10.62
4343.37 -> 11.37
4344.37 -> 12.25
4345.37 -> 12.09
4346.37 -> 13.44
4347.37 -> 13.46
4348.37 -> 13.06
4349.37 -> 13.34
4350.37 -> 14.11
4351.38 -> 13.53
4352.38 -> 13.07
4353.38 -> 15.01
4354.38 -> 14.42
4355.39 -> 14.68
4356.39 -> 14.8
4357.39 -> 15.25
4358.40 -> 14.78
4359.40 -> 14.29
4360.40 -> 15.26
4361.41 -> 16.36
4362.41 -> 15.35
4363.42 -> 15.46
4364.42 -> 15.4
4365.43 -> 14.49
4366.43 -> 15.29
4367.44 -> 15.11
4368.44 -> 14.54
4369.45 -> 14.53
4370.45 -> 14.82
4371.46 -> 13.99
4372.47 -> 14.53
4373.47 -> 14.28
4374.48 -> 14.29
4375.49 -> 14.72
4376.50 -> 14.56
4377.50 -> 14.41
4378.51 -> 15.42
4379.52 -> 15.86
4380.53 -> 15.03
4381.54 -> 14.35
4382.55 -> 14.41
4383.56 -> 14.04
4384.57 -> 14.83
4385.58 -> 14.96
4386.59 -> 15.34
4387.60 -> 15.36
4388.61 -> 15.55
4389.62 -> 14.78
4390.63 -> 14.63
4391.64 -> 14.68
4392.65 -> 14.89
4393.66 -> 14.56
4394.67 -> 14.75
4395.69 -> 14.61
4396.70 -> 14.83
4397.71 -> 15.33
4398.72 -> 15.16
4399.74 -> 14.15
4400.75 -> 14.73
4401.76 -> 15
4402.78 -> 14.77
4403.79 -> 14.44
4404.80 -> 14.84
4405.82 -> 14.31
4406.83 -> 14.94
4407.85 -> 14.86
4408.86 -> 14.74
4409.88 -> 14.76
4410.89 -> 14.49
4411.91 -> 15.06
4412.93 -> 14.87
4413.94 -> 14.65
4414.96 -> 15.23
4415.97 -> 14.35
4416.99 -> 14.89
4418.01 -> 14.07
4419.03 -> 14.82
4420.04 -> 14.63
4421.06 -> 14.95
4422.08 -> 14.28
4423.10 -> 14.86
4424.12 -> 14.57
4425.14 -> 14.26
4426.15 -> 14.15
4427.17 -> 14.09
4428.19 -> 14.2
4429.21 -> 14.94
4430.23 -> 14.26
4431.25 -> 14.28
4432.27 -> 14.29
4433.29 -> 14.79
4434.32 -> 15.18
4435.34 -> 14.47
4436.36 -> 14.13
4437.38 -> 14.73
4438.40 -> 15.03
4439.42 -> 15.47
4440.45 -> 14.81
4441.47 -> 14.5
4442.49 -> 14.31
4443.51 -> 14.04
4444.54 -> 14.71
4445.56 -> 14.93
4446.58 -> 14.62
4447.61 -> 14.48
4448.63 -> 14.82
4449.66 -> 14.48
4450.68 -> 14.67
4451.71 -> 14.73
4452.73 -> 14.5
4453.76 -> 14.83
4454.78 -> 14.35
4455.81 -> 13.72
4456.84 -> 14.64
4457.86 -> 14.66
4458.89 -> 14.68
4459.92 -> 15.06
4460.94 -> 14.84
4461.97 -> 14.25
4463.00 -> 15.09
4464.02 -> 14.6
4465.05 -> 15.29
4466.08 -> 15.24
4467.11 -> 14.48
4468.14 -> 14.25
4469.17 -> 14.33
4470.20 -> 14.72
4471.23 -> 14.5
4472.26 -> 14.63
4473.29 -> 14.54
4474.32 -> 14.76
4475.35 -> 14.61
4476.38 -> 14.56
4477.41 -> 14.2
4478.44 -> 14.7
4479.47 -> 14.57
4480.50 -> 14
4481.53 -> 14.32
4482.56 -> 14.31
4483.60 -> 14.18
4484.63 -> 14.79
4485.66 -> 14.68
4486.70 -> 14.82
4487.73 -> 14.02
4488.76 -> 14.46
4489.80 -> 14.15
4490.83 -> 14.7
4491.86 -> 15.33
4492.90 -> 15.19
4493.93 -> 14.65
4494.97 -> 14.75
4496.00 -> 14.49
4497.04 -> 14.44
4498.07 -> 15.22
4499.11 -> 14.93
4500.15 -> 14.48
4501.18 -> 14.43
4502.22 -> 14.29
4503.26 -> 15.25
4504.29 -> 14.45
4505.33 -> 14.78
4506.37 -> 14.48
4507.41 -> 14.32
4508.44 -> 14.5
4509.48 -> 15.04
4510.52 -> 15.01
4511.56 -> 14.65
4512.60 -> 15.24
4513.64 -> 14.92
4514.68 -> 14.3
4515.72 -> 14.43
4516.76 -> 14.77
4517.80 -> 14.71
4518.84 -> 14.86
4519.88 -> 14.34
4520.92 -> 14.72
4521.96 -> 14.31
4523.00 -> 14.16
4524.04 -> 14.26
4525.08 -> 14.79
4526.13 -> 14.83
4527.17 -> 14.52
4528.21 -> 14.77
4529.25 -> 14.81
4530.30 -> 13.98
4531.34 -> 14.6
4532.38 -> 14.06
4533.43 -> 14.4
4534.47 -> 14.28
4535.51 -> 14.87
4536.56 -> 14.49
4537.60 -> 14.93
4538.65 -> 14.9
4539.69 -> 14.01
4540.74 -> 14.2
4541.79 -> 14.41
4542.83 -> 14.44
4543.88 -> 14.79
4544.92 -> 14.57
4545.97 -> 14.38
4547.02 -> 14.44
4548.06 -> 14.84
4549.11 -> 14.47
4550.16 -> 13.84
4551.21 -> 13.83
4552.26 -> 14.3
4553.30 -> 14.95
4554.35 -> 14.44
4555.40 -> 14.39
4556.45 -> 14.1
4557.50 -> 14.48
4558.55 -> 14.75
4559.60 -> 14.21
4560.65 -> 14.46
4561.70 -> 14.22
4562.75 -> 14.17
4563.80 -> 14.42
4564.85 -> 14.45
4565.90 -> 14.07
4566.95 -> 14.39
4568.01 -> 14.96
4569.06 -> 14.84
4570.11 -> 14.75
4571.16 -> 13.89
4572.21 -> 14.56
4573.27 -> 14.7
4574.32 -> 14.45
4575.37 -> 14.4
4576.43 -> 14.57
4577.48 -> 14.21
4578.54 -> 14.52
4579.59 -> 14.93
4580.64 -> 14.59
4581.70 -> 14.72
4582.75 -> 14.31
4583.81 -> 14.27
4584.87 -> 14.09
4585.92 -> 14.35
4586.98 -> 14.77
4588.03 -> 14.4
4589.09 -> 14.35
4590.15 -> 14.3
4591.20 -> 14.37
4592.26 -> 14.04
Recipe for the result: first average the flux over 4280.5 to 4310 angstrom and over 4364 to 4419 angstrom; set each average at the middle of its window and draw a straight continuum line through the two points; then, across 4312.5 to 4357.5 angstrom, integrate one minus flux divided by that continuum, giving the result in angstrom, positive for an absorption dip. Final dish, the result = 4.6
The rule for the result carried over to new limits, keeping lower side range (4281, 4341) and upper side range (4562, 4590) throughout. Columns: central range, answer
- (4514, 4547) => -0.2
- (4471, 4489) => -0.1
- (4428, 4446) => -0.3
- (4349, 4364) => -0.4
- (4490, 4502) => -0.3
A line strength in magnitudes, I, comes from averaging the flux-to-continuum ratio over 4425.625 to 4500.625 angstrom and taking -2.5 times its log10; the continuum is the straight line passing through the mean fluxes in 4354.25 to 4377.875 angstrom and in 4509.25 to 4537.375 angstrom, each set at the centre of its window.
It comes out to 0.006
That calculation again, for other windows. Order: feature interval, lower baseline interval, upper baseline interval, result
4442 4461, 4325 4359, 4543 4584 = -0.067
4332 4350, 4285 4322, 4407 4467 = 0.258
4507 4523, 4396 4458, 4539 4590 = -0.012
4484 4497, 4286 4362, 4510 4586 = -0.022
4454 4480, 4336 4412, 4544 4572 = -0.026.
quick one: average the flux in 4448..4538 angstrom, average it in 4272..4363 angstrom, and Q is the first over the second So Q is 1.0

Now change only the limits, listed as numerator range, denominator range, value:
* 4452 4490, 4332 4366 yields 1.11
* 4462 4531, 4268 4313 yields 0.97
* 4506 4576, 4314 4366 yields 1.06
